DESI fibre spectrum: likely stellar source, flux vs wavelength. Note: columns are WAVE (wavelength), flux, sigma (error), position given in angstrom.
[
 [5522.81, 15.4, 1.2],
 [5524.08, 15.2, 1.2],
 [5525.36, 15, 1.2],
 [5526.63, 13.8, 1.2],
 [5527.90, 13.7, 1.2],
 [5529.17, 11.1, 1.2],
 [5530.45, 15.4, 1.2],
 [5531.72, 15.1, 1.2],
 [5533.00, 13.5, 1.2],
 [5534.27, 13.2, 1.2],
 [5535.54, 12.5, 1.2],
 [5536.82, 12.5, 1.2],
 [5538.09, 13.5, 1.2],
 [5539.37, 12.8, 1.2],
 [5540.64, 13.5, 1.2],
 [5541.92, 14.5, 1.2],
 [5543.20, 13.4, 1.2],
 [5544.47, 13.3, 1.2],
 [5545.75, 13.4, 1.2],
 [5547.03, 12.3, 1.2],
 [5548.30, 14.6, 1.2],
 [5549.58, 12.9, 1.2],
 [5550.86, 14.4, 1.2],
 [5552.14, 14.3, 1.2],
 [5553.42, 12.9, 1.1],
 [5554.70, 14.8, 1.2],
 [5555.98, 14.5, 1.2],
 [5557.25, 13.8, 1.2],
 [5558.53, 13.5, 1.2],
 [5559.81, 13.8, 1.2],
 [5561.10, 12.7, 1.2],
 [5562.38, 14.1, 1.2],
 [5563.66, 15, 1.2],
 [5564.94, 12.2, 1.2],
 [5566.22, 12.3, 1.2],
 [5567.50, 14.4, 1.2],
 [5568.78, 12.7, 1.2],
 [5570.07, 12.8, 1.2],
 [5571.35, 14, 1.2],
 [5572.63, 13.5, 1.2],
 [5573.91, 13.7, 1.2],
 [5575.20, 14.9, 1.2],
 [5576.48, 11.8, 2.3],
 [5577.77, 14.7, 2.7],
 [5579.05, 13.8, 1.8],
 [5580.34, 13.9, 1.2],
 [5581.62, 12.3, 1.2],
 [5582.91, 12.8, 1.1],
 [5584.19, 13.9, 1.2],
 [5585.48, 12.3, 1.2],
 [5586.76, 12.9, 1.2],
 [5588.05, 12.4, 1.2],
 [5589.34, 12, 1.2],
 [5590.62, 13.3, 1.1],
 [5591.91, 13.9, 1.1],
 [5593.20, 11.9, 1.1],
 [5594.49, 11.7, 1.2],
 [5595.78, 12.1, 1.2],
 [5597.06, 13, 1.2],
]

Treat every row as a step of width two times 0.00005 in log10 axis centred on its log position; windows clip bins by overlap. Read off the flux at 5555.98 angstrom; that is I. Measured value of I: 14.5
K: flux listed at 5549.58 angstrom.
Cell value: 12.9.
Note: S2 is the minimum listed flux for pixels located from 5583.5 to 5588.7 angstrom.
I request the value 12.3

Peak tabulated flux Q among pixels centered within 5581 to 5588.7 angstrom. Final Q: 13.9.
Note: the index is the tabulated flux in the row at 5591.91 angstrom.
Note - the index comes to 13.9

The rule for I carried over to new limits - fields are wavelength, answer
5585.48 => 12.3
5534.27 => 13.2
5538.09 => 13.5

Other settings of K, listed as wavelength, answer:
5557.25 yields 13.8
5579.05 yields 13.8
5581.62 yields 12.3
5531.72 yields 15.1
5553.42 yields 12.9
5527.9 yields 13.7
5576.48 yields 11.8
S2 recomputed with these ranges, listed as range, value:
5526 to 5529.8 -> 11.1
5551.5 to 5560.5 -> 12.9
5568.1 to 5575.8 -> 12.7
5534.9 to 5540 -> 12.5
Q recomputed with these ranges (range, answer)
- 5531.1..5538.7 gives 15.1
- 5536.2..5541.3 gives 13.5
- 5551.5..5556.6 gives 14.8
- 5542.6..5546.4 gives 13.4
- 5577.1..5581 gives 14.7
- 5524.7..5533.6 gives 15.4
